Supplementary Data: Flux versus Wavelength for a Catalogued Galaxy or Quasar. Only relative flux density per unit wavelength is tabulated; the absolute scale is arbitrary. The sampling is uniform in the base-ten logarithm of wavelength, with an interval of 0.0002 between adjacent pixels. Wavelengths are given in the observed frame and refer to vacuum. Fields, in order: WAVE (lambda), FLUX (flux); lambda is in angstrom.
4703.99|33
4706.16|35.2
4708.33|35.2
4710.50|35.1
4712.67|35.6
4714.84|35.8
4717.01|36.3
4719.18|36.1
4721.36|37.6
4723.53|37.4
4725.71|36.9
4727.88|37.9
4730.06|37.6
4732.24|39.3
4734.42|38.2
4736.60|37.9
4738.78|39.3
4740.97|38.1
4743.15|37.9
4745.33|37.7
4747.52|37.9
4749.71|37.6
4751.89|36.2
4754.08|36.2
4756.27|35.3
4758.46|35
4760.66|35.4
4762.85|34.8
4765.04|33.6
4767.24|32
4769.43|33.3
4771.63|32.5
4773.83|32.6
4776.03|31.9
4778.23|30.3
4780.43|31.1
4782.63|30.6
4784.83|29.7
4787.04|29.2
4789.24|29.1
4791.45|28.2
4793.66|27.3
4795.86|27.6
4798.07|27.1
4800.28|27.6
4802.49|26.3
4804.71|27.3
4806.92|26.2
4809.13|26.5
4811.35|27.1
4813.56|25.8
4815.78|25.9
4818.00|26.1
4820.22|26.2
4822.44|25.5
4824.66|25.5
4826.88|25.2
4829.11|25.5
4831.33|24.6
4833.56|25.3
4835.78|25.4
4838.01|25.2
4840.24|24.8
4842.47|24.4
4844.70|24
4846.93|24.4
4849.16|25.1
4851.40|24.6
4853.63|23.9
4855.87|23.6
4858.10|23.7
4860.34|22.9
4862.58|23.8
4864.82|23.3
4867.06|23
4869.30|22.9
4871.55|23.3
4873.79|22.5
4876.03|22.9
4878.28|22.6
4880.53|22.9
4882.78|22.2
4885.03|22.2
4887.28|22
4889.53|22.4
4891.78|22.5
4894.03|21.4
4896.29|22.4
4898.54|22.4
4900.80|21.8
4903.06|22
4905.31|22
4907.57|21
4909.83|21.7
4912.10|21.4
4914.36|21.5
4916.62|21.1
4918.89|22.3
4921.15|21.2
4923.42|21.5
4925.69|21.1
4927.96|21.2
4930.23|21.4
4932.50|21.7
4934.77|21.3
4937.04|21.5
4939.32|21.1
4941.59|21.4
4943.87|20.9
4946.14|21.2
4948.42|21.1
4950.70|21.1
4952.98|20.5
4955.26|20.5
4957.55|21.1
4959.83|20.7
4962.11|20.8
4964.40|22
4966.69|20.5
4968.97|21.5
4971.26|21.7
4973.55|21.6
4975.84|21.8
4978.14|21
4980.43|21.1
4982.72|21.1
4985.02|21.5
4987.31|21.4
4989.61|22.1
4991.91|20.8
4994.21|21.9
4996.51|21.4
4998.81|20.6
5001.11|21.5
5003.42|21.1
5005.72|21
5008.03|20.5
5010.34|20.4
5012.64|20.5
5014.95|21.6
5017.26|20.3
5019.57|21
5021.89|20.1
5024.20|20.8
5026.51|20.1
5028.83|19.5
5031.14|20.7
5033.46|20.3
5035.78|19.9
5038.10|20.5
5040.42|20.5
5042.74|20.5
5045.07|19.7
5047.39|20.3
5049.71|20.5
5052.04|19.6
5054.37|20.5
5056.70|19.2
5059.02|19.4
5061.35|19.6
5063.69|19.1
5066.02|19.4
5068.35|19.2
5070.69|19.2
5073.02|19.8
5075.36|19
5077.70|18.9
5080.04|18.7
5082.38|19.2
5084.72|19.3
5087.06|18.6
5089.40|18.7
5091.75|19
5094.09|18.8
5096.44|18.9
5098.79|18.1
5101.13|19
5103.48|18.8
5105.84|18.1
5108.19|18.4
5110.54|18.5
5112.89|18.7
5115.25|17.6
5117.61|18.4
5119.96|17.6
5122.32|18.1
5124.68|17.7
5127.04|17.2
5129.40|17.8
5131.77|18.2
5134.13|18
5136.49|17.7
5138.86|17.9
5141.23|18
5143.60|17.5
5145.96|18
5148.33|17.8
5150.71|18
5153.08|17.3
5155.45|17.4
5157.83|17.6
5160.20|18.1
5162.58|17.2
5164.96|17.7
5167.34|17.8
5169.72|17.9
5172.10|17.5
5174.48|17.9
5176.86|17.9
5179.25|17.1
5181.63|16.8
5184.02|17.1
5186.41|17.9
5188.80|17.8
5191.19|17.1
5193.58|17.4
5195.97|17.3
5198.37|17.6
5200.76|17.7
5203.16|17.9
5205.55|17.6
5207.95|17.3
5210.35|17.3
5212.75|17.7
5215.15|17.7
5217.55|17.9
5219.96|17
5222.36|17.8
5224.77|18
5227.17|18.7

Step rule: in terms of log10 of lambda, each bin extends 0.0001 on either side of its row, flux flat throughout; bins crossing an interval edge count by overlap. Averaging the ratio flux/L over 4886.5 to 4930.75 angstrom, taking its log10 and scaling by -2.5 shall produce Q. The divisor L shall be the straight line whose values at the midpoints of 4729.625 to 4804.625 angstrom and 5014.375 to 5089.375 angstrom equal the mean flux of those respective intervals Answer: 0.22 mag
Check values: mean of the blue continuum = 33.2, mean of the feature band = 21.7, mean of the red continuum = 19.8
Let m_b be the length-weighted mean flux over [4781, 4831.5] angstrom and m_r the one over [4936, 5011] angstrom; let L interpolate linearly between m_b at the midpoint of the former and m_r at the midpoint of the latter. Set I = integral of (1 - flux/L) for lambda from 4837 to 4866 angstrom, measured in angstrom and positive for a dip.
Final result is 1.5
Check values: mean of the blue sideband 27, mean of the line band 24.1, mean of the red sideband 21.2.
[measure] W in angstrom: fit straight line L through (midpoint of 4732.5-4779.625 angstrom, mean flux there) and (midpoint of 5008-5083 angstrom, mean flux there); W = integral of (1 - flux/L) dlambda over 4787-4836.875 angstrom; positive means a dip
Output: 9.2 angstrom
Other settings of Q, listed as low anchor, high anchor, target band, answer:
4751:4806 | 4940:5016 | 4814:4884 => 0.14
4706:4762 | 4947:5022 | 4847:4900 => 0.22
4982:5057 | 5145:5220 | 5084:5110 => 0.03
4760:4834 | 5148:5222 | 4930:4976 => 0.14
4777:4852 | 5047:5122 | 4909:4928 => 0.11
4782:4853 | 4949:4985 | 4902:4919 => 0.07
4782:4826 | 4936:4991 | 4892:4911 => 0.08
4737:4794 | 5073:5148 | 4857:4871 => 0.25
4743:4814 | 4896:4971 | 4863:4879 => 0.11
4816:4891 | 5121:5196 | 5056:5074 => 0.01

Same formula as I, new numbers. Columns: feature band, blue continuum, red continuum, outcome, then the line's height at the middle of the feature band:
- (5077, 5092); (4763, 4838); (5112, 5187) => 0.6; 19.7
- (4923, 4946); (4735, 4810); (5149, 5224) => 4.6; 26.6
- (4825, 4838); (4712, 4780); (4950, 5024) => 2.3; 30.6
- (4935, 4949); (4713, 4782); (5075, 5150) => 2.8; 26.5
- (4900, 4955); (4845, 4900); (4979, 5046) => 2.0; 22.2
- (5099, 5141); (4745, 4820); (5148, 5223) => 3.4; 19.7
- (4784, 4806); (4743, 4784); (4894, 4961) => 2.7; 31.7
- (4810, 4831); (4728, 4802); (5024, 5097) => 3.5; 30.9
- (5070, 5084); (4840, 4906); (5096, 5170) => -0.1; 19.1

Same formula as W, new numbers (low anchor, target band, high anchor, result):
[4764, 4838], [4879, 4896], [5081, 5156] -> 2.1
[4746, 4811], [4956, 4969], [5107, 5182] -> 1.8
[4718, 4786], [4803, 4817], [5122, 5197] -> 2.7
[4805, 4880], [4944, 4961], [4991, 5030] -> 0.9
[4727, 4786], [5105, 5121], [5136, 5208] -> 1.5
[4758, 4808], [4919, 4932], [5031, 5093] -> 1.8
